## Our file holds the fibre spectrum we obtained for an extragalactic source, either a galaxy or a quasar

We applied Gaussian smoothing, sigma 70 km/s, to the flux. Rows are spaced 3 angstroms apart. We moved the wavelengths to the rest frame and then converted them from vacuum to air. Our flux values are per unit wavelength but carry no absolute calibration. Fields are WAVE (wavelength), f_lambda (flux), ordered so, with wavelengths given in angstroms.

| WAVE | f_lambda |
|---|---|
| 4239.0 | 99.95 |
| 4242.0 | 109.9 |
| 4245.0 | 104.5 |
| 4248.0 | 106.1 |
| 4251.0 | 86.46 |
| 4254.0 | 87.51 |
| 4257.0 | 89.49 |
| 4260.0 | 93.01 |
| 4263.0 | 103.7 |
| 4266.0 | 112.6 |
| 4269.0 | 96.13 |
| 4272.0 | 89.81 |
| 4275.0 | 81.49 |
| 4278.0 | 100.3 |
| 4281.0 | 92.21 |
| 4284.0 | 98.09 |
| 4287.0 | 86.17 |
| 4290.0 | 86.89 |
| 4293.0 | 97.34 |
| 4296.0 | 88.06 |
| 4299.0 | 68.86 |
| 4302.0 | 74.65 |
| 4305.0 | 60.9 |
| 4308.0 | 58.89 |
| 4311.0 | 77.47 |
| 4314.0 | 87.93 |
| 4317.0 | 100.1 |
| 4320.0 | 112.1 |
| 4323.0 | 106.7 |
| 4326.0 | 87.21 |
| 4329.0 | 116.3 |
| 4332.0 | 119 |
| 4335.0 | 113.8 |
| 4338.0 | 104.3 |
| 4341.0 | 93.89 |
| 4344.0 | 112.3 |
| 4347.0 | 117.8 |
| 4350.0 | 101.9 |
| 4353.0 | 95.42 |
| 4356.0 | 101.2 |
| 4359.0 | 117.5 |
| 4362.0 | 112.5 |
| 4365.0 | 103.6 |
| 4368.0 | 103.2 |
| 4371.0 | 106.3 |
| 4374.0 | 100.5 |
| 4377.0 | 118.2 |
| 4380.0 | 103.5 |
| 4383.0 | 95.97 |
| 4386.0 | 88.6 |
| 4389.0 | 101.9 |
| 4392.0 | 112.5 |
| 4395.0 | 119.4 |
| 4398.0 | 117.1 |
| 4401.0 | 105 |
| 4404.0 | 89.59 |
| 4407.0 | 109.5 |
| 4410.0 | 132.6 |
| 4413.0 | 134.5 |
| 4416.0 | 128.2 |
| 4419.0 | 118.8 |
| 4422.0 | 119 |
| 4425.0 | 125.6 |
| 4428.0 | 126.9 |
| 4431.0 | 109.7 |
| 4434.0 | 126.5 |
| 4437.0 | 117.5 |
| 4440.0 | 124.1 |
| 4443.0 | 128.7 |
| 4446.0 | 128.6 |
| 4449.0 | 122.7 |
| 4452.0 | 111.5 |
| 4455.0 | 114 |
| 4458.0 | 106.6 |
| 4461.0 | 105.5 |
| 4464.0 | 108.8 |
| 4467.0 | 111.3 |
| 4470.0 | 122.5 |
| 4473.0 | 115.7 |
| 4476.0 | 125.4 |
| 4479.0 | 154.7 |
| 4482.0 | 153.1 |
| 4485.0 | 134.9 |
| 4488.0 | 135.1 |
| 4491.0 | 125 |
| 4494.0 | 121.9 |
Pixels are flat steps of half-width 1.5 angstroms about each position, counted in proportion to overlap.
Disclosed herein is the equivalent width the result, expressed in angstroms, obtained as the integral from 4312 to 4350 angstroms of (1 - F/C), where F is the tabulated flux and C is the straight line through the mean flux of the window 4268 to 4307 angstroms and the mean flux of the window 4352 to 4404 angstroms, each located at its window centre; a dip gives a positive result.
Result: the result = -4.0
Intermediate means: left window 85.7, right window 106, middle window 105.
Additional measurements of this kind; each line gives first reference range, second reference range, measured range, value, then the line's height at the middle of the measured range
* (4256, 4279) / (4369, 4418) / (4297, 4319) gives 5.2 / 100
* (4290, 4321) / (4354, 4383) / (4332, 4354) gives -2.3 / 96.8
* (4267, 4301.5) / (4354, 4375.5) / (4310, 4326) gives 0.0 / 96.5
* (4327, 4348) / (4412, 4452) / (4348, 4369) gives 1.5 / 113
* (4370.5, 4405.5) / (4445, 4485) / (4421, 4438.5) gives -1.0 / 114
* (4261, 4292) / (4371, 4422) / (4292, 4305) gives 2.5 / 97.7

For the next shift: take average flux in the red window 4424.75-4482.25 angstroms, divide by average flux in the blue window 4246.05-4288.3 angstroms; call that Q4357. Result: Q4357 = 1.28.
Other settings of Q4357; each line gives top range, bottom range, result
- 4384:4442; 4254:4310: 1.33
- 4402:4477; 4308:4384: 1.14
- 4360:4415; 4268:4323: 1.25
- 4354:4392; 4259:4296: 1.11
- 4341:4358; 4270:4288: 1.15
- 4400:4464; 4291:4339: 1.29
